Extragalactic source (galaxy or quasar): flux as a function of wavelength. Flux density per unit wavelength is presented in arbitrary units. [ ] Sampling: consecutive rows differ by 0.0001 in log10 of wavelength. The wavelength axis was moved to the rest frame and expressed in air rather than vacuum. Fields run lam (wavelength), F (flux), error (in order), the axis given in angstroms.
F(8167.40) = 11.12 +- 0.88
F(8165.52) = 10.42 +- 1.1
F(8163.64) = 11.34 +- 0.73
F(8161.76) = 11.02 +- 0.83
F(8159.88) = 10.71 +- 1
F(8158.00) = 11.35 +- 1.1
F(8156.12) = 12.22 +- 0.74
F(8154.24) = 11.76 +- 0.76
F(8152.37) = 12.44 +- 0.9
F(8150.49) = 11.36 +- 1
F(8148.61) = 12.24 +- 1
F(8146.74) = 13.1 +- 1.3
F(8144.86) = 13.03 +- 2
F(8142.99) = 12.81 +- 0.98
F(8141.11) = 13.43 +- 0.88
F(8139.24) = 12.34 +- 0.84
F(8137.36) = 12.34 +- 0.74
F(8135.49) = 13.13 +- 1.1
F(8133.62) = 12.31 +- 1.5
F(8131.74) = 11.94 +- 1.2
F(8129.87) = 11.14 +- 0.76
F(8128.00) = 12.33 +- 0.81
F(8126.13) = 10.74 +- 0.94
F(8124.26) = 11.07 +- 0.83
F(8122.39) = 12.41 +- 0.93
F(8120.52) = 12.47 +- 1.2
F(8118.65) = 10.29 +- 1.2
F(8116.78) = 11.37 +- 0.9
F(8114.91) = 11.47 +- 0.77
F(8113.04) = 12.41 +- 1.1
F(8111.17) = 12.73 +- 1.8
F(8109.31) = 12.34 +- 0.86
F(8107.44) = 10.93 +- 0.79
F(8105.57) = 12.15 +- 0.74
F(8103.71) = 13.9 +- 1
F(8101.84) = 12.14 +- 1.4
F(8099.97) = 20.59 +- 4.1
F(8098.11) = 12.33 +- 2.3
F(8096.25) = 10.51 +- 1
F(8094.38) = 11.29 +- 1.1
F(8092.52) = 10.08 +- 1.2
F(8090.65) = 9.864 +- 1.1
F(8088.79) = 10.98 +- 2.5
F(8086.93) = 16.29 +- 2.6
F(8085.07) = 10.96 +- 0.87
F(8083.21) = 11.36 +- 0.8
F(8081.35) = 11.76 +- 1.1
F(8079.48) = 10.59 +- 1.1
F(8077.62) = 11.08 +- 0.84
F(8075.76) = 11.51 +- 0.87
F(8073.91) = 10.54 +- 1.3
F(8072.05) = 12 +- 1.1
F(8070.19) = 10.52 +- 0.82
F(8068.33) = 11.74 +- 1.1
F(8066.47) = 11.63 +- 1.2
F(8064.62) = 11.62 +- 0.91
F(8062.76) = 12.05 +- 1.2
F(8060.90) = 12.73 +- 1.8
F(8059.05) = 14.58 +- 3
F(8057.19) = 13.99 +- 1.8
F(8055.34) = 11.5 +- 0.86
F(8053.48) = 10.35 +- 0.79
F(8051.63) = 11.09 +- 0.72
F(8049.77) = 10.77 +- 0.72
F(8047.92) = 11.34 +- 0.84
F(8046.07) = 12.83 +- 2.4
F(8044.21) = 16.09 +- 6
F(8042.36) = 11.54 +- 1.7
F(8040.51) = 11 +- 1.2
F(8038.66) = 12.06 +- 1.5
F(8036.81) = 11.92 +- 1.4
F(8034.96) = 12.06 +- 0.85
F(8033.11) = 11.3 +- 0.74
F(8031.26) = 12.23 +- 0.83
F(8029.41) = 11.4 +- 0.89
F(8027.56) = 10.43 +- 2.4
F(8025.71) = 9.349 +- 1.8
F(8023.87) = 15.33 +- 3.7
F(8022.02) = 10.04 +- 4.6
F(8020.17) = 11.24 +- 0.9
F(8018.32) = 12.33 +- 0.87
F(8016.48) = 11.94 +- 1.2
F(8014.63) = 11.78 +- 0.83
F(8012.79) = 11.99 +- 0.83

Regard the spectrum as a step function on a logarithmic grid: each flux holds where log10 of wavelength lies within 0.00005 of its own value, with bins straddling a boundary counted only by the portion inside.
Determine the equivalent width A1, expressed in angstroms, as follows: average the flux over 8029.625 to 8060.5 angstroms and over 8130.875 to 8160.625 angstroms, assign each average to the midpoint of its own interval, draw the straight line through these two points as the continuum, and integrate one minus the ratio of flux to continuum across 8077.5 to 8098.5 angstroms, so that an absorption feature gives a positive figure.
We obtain 1.4 angstroms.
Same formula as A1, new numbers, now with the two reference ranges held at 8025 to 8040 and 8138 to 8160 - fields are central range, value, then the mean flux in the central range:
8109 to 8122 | 0.2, 11.9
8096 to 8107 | -1.6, 13.7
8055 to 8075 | -0.8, 12.1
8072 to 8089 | 0.0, 11.7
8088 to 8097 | 1.0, 10.5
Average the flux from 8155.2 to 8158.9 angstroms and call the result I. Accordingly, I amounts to 11.8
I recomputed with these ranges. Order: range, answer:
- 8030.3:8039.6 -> 11.9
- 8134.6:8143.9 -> 12.8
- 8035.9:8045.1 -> 12.5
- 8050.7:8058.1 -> 11.7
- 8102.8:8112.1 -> 12.4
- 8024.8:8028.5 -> 9.89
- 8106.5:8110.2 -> 11.6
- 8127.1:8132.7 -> 11.8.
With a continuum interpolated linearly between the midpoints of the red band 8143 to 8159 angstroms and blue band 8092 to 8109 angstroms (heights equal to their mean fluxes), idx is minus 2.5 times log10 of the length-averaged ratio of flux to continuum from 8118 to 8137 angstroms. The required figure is 0.06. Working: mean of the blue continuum 12.7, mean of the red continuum 12.2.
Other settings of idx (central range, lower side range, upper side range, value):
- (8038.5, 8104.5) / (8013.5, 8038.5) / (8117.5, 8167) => -0.03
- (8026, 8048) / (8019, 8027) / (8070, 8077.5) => -0.05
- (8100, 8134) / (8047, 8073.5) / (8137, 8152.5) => 0.02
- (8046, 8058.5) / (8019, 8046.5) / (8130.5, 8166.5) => 0.02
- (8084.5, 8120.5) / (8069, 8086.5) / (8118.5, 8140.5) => -0.06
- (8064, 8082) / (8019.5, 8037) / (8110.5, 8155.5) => 0.05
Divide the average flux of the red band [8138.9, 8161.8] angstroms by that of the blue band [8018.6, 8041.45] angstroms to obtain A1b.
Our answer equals 1.1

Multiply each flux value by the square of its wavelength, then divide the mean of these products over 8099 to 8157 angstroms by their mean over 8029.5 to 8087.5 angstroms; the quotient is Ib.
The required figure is 1.06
